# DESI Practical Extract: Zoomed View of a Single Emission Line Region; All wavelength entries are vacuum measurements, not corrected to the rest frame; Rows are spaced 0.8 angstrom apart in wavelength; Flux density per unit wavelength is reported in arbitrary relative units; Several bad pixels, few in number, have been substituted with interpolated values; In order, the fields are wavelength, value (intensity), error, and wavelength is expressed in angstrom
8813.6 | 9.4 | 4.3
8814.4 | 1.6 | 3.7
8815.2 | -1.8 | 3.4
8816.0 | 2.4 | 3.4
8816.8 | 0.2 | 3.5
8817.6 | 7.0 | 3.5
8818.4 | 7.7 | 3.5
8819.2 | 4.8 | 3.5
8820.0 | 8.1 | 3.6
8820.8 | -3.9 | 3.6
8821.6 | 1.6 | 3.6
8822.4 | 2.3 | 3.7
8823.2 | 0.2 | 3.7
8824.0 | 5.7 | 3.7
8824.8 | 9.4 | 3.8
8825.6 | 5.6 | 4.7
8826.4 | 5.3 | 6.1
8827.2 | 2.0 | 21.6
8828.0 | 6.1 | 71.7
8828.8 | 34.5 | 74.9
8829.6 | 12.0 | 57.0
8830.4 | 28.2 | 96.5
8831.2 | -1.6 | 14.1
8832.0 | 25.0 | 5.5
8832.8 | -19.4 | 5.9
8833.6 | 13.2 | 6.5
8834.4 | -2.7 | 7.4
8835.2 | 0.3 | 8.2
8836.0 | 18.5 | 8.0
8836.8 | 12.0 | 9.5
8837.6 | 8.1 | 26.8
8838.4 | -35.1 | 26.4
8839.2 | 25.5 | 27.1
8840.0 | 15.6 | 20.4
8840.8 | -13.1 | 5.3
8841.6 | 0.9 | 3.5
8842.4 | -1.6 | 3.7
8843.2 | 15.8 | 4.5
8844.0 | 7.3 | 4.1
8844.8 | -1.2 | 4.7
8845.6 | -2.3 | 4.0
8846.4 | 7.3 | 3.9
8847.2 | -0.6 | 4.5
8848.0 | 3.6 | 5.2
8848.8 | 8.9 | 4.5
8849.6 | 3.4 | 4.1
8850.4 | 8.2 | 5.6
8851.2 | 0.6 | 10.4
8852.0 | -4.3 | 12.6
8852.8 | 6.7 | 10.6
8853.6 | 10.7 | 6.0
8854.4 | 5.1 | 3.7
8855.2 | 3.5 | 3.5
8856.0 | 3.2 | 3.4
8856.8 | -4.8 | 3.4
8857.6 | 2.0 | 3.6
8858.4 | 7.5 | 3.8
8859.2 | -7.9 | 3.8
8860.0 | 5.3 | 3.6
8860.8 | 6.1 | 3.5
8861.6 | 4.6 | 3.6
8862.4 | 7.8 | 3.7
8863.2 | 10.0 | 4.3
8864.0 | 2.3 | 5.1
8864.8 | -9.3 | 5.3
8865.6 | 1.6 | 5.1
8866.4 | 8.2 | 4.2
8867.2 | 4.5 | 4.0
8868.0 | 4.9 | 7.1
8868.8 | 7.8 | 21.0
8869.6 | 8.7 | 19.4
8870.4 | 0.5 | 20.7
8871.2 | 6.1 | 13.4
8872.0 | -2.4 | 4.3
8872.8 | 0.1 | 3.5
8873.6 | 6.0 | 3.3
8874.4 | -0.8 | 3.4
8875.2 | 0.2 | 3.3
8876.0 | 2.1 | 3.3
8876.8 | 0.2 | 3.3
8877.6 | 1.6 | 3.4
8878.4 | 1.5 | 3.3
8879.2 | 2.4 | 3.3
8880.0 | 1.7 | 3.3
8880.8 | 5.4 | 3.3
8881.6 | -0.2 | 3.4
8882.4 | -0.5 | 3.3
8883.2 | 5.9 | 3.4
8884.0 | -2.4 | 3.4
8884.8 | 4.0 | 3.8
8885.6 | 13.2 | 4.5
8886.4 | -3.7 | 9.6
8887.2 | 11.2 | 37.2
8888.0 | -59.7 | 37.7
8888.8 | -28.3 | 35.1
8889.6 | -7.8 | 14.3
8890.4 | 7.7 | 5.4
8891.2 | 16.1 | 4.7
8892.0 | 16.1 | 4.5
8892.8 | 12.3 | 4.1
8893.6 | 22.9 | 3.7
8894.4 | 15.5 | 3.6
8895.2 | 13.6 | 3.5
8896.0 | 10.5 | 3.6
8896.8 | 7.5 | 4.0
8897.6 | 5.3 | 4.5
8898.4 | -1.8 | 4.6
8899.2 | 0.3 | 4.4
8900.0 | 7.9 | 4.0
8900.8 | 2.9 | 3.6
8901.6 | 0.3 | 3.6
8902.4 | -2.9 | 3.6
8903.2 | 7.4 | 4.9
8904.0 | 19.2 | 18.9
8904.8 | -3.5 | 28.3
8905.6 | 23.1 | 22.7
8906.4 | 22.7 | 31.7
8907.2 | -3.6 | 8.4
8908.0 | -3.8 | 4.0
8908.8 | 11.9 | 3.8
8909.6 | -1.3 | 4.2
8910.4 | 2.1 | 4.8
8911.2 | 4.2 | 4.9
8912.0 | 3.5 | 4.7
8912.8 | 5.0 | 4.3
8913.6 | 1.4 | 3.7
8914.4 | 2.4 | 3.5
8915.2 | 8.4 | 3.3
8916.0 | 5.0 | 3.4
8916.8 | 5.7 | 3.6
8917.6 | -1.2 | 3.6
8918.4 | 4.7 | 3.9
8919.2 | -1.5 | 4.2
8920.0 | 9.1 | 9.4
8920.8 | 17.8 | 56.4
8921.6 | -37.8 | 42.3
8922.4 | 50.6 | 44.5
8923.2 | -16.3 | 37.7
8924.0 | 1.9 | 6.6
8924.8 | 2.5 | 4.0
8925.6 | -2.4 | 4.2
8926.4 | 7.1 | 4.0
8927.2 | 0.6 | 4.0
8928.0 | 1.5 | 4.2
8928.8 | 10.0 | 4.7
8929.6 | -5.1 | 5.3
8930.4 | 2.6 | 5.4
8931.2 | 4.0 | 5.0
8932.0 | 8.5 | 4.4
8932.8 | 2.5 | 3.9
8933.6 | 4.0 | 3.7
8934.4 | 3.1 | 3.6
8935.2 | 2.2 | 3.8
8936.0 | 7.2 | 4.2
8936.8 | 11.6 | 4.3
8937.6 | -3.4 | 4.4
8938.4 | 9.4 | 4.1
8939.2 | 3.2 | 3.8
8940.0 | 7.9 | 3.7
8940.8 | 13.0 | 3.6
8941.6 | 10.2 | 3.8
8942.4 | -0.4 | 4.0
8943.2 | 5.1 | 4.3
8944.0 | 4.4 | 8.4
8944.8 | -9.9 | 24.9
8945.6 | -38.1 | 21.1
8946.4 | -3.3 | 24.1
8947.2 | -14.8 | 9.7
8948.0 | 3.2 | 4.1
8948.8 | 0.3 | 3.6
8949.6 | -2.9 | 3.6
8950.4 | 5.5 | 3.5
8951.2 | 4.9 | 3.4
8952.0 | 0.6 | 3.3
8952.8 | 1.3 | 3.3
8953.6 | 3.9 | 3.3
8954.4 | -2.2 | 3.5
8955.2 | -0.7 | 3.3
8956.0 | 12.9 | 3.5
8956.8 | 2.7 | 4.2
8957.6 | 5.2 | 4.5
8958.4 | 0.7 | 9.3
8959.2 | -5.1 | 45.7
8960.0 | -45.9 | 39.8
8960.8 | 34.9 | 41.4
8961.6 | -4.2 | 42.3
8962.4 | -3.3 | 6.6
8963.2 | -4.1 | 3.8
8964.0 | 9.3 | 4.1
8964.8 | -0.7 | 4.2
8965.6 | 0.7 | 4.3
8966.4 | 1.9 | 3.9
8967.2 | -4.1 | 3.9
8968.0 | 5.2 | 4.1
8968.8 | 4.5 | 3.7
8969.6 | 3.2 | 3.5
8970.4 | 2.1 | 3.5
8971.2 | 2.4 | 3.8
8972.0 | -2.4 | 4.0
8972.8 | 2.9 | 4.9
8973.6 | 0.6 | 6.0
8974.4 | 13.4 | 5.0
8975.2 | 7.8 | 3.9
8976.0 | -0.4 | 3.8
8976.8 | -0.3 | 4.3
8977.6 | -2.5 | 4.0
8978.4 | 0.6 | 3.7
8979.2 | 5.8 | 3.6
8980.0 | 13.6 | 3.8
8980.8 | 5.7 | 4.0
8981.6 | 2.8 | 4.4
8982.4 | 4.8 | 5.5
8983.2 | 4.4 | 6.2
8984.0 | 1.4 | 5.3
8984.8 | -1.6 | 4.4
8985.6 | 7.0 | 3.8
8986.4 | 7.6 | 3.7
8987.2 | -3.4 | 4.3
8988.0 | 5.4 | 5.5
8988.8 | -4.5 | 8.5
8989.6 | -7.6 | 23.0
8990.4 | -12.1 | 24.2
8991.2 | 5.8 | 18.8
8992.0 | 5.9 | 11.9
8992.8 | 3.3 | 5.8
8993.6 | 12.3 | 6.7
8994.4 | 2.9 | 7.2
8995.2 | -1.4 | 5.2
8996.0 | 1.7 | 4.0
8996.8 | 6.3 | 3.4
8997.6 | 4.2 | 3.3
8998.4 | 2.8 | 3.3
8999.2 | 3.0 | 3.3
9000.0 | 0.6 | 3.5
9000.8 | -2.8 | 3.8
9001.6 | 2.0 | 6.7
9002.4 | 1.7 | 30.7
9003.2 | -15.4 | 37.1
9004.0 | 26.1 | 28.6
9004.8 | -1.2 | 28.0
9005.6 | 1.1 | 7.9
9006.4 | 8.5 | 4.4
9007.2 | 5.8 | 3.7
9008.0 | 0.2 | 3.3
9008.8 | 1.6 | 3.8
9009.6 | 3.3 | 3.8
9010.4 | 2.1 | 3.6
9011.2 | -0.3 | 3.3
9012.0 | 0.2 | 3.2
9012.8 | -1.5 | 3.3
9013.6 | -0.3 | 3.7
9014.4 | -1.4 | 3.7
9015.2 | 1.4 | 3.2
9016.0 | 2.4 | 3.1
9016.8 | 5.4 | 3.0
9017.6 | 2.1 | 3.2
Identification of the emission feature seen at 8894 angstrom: H-gamma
